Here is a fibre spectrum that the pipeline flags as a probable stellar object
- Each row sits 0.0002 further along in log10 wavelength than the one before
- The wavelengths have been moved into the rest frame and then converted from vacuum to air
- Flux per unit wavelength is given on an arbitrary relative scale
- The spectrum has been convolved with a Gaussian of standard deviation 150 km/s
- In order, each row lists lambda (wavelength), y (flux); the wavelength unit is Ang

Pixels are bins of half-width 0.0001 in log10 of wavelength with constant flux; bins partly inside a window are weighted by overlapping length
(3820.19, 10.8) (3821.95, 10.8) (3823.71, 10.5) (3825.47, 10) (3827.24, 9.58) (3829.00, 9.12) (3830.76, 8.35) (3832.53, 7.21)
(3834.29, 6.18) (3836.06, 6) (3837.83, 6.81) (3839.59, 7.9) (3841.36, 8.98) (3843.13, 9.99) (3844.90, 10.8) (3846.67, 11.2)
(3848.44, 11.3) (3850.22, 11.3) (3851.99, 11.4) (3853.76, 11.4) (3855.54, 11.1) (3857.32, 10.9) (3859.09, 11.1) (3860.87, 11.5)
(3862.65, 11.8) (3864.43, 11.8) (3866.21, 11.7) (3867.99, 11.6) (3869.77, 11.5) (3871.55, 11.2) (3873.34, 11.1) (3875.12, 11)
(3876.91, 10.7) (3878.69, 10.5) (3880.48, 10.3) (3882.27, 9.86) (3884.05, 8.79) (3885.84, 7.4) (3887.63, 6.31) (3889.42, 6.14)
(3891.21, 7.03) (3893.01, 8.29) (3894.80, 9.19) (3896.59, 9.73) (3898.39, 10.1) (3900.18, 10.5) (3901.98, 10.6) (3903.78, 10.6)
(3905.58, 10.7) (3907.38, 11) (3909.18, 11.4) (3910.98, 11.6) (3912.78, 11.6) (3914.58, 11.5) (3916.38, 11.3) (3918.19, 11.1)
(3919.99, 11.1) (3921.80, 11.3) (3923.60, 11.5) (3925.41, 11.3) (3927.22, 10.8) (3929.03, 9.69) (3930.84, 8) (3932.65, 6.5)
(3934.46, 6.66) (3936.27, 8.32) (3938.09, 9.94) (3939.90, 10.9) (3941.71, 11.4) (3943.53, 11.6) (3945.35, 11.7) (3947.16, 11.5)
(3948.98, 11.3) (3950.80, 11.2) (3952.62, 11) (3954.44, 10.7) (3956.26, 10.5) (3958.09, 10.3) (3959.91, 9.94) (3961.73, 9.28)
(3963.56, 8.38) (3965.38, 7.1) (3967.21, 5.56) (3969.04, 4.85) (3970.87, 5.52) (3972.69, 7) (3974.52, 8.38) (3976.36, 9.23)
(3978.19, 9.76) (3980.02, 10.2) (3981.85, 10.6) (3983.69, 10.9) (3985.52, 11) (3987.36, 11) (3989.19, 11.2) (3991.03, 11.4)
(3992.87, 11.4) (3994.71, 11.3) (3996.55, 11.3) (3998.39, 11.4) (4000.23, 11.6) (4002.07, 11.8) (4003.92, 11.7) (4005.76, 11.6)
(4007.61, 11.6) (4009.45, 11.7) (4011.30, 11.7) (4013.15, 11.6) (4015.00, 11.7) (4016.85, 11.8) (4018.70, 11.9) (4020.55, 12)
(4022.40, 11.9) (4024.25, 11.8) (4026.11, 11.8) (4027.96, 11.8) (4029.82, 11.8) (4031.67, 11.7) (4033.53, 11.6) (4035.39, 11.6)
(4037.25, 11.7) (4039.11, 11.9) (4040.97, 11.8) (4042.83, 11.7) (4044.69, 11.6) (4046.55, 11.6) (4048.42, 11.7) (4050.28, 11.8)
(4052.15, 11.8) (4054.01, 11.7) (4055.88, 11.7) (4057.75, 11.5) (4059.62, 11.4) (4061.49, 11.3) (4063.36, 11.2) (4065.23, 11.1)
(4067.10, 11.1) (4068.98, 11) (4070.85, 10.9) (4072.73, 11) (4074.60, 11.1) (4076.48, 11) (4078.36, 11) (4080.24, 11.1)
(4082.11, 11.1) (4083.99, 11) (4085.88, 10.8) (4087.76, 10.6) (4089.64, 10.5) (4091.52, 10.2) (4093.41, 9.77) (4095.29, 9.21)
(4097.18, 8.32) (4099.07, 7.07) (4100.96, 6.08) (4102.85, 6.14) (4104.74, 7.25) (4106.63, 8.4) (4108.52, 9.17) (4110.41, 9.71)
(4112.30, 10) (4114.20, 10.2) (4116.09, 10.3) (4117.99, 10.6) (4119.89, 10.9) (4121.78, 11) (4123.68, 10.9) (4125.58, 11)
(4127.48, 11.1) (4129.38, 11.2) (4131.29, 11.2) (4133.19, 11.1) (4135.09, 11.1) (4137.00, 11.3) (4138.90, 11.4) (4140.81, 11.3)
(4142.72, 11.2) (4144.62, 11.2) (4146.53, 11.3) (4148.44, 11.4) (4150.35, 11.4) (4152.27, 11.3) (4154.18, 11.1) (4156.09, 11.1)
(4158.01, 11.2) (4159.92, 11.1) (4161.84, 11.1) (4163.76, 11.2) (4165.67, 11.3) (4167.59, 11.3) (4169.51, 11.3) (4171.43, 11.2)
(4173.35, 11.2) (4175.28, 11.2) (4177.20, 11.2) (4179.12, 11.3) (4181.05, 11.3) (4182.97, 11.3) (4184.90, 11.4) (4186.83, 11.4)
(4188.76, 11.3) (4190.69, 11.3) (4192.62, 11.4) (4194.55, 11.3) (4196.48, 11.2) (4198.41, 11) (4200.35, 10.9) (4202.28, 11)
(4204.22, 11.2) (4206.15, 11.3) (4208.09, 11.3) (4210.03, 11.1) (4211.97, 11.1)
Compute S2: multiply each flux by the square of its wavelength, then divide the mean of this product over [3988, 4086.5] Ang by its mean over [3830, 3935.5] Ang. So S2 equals 1.2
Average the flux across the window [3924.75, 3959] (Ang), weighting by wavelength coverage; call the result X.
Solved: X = 10.2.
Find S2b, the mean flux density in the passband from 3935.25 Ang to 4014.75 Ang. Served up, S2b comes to 10.3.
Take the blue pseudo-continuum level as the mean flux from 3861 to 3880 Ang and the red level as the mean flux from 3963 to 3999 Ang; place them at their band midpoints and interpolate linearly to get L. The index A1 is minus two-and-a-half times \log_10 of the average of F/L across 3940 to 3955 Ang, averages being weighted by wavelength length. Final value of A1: -0.14 mag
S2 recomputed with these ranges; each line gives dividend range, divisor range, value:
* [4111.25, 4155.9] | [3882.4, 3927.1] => 1.23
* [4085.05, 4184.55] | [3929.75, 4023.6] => 1.11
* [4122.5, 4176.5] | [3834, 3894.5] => 1.31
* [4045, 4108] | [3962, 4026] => 1.04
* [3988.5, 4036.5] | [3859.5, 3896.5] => 1.26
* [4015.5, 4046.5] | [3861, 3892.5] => 1.28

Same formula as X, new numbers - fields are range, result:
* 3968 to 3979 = 7.41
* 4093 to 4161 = 10.2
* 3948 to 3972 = 8.88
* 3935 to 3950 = 10.7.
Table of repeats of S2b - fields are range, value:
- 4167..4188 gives 11.3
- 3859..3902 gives 9.95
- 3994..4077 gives 11.6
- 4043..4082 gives 11.3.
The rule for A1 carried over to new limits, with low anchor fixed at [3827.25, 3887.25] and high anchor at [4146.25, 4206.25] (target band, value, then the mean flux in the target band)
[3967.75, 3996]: 0.10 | 9.56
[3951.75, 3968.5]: 0.15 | 9.09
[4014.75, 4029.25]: -0.12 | 11.8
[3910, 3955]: -0.02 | 10.5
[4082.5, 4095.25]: 0.05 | 10.4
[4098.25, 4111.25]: 0.39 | 7.68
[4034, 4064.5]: -0.08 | 11.6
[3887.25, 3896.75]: 0.30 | 7.71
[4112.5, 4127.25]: 0.03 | 10.7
